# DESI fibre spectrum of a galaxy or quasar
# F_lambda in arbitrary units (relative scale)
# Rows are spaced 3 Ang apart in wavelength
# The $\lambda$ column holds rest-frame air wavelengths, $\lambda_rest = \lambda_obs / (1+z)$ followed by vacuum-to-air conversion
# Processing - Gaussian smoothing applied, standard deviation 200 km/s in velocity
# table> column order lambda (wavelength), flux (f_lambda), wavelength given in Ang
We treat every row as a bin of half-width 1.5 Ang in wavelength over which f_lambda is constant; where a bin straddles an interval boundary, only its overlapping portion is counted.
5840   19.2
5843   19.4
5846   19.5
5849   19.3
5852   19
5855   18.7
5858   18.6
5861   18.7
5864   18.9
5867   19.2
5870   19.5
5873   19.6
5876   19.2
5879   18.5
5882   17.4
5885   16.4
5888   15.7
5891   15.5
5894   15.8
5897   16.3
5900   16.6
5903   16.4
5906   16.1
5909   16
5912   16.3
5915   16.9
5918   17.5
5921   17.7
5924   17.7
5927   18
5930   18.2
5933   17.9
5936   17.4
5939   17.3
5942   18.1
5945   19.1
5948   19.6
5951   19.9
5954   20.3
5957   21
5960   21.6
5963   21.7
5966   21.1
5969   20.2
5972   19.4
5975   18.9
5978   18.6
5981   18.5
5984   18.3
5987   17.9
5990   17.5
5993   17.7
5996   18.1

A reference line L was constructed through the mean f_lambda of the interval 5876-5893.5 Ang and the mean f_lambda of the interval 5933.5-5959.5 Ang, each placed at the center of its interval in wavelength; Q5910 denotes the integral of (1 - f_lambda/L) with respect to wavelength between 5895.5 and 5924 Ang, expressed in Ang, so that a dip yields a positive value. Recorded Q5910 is 1.7 Ang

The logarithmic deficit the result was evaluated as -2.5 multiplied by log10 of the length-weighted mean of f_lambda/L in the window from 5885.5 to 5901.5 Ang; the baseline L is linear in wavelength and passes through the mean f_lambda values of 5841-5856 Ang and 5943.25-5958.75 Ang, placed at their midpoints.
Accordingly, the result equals 0.22 mag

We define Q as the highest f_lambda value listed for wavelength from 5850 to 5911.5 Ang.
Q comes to 19.6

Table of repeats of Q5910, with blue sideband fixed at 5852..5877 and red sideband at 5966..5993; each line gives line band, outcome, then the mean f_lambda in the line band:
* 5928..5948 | 0.78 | 18.1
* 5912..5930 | 1.32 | 17.5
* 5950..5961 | -1.10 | 20.7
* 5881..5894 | 1.94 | 16.2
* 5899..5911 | 1.70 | 16.3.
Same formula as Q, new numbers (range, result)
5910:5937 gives 18.2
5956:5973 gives 21.7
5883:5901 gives 16.6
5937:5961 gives 21.6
